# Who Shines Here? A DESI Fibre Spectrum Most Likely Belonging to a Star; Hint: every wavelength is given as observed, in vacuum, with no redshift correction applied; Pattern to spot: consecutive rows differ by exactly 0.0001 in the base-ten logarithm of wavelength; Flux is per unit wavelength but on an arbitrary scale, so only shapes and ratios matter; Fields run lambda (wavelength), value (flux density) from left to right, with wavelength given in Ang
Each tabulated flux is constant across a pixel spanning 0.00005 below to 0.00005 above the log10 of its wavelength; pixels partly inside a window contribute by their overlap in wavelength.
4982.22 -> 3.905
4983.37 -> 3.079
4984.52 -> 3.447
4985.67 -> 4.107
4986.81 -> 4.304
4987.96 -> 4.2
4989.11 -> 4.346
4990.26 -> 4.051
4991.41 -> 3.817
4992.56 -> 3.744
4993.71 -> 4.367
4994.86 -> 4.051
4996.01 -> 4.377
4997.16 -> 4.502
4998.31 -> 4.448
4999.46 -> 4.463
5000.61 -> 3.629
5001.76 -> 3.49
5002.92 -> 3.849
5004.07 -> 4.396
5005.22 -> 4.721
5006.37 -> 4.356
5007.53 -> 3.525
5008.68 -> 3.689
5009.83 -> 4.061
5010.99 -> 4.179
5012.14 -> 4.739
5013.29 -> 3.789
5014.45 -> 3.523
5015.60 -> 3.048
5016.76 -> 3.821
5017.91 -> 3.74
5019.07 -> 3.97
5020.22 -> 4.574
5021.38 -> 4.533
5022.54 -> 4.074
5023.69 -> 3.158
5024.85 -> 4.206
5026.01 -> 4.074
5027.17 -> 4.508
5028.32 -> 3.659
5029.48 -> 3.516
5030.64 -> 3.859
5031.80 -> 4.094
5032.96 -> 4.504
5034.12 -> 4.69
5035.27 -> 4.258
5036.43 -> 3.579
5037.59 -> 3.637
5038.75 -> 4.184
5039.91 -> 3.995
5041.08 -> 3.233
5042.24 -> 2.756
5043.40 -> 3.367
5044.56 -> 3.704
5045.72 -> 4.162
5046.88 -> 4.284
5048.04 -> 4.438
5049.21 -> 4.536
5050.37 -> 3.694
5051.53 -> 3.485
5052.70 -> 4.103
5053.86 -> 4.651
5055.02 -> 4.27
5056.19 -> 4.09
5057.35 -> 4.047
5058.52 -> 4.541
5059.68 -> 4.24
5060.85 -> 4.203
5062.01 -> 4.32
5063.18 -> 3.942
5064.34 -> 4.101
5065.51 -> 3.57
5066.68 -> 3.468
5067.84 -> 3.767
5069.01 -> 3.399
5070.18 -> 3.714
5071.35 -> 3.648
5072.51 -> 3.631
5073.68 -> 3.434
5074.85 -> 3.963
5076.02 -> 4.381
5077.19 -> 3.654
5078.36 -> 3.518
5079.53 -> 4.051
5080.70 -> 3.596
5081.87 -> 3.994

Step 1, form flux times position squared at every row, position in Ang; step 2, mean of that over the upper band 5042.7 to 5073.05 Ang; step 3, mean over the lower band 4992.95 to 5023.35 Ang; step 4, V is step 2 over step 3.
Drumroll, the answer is 1.0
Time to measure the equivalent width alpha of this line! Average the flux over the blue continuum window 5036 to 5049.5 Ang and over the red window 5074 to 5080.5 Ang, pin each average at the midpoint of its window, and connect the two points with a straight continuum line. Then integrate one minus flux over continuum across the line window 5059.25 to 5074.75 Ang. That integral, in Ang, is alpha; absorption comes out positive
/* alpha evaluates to 0.2 Ang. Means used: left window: 3.81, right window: 3.87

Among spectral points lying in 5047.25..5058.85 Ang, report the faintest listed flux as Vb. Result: 3.485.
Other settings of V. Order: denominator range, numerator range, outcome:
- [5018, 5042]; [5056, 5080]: 0.99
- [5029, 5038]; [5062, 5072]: 0.94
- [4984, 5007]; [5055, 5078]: 0.97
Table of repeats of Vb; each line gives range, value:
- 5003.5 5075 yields 2.756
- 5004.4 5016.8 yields 3.048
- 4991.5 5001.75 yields 3.629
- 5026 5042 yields 3.233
